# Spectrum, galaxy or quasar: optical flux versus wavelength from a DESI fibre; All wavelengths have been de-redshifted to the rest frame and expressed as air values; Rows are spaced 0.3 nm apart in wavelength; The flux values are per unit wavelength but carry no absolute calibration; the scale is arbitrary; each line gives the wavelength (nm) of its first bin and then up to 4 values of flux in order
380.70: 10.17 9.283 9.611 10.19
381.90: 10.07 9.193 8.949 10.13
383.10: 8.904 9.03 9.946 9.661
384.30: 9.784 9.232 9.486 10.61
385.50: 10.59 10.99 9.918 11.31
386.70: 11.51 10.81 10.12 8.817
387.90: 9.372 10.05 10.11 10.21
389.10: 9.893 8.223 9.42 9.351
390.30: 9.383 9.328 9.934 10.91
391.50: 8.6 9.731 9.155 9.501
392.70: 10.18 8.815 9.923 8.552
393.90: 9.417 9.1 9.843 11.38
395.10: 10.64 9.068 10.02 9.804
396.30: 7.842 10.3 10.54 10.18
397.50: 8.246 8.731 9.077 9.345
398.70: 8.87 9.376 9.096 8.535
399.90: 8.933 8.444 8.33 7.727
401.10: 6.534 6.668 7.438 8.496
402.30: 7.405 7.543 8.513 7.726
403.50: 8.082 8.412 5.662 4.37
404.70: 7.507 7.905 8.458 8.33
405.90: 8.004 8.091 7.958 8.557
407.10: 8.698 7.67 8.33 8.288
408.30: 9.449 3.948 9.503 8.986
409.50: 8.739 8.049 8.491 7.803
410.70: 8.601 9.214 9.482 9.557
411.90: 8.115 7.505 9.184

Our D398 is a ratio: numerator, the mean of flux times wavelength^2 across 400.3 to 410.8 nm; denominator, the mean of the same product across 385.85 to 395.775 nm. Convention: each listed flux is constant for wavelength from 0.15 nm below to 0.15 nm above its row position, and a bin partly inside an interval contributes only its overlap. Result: 0.86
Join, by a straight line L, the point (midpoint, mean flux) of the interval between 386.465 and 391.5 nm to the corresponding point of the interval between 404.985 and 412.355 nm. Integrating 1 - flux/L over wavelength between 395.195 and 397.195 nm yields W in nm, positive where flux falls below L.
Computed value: -0.085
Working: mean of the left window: 9.83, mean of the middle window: 9.67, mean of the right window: 8.32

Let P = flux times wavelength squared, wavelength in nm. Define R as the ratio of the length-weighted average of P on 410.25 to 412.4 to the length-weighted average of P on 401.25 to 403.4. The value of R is 1.17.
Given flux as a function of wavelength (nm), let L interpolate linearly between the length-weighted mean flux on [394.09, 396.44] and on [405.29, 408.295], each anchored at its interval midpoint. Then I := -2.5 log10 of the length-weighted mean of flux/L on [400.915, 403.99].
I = 0.154 mag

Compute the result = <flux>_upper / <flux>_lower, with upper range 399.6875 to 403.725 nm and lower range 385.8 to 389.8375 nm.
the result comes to 0.8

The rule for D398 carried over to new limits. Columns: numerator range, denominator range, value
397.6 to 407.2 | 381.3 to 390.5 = 0.89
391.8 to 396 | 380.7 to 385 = 1.07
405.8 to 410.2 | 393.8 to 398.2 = 0.90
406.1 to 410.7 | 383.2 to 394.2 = 0.93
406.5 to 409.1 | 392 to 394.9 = 0.91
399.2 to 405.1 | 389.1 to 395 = 0.84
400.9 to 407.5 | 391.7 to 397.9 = 0.84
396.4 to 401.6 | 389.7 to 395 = 0.94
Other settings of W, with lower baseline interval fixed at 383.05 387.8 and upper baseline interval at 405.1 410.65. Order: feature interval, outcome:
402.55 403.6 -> 0.07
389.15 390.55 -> 0.08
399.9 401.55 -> 0.21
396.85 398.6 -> -0.05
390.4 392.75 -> -0.02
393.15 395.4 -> -0.11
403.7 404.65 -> 0.26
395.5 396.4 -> -0.01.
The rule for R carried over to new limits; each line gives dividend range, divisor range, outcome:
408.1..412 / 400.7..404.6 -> 1.21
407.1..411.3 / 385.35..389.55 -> 0.91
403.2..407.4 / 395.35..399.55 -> 0.86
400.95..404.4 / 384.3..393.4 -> 0.80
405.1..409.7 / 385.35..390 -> 0.90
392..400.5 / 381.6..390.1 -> 1.00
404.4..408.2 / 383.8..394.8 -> 0.89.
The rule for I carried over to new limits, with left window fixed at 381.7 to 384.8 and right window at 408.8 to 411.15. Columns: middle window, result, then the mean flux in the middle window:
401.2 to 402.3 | 0.192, 7.47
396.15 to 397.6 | -0.046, 9.46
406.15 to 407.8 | 0.068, 8.22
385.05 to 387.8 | -0.120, 10.5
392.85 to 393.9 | 0.005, 9.14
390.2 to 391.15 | -0.050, 9.7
